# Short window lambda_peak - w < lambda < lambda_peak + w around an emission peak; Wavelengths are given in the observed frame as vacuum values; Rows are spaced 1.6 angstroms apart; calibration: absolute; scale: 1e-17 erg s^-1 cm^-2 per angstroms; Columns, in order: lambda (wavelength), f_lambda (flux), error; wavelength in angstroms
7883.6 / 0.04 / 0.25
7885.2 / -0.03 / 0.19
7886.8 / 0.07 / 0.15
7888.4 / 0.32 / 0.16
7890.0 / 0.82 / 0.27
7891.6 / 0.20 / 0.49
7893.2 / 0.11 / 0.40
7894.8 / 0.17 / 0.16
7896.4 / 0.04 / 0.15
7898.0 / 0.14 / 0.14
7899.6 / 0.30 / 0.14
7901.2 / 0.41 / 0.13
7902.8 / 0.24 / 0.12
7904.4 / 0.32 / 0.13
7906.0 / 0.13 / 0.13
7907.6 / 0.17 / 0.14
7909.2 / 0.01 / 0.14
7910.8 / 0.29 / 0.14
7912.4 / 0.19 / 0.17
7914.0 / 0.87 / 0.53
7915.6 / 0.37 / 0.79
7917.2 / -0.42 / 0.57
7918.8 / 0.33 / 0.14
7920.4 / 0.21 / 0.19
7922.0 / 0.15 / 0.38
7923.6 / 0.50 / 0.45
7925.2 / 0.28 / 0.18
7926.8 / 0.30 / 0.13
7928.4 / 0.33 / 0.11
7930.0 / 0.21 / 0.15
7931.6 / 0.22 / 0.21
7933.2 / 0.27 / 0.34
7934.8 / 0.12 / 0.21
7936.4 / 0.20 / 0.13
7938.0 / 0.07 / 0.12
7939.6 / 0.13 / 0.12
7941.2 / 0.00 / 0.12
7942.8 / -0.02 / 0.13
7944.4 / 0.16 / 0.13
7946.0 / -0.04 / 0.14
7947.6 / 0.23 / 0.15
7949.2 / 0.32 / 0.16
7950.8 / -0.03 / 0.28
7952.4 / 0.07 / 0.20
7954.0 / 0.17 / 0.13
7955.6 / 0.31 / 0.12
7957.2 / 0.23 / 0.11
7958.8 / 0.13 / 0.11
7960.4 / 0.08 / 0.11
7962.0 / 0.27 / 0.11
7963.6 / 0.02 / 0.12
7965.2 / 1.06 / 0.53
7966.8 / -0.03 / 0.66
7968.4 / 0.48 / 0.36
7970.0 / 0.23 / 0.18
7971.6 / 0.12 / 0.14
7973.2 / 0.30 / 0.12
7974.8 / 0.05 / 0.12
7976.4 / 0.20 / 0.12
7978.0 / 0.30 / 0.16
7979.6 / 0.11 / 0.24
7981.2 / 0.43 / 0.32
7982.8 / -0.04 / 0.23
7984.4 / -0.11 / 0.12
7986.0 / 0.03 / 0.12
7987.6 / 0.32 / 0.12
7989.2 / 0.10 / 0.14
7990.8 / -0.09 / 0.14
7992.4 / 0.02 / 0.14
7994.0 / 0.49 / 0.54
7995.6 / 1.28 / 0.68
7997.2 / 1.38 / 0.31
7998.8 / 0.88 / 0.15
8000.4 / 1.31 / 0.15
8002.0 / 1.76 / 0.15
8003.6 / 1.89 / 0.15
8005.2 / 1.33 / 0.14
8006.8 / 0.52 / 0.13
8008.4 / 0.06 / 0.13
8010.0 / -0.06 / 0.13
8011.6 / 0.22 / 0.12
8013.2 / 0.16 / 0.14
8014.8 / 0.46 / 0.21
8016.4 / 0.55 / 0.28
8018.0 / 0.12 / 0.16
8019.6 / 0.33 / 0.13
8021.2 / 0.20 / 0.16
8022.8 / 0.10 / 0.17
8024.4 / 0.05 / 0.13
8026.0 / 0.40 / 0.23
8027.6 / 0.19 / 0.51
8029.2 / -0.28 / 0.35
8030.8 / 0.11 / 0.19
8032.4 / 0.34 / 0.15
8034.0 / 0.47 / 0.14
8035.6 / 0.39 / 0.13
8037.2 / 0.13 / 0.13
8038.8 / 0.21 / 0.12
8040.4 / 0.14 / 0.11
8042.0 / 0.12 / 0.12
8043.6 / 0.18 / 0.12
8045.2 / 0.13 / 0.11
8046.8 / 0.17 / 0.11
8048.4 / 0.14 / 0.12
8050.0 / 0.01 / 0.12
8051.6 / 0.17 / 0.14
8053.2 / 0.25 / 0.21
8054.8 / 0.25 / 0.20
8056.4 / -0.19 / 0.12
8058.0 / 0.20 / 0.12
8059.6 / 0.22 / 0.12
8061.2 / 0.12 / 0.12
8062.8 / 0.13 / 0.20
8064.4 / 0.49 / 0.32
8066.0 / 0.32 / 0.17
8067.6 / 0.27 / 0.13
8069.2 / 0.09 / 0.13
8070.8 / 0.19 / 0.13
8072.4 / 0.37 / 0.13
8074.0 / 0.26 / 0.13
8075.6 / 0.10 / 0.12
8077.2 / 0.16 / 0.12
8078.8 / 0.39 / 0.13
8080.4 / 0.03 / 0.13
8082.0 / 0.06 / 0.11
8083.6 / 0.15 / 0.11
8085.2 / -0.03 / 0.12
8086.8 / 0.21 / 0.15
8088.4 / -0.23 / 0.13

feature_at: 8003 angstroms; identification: [O II]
